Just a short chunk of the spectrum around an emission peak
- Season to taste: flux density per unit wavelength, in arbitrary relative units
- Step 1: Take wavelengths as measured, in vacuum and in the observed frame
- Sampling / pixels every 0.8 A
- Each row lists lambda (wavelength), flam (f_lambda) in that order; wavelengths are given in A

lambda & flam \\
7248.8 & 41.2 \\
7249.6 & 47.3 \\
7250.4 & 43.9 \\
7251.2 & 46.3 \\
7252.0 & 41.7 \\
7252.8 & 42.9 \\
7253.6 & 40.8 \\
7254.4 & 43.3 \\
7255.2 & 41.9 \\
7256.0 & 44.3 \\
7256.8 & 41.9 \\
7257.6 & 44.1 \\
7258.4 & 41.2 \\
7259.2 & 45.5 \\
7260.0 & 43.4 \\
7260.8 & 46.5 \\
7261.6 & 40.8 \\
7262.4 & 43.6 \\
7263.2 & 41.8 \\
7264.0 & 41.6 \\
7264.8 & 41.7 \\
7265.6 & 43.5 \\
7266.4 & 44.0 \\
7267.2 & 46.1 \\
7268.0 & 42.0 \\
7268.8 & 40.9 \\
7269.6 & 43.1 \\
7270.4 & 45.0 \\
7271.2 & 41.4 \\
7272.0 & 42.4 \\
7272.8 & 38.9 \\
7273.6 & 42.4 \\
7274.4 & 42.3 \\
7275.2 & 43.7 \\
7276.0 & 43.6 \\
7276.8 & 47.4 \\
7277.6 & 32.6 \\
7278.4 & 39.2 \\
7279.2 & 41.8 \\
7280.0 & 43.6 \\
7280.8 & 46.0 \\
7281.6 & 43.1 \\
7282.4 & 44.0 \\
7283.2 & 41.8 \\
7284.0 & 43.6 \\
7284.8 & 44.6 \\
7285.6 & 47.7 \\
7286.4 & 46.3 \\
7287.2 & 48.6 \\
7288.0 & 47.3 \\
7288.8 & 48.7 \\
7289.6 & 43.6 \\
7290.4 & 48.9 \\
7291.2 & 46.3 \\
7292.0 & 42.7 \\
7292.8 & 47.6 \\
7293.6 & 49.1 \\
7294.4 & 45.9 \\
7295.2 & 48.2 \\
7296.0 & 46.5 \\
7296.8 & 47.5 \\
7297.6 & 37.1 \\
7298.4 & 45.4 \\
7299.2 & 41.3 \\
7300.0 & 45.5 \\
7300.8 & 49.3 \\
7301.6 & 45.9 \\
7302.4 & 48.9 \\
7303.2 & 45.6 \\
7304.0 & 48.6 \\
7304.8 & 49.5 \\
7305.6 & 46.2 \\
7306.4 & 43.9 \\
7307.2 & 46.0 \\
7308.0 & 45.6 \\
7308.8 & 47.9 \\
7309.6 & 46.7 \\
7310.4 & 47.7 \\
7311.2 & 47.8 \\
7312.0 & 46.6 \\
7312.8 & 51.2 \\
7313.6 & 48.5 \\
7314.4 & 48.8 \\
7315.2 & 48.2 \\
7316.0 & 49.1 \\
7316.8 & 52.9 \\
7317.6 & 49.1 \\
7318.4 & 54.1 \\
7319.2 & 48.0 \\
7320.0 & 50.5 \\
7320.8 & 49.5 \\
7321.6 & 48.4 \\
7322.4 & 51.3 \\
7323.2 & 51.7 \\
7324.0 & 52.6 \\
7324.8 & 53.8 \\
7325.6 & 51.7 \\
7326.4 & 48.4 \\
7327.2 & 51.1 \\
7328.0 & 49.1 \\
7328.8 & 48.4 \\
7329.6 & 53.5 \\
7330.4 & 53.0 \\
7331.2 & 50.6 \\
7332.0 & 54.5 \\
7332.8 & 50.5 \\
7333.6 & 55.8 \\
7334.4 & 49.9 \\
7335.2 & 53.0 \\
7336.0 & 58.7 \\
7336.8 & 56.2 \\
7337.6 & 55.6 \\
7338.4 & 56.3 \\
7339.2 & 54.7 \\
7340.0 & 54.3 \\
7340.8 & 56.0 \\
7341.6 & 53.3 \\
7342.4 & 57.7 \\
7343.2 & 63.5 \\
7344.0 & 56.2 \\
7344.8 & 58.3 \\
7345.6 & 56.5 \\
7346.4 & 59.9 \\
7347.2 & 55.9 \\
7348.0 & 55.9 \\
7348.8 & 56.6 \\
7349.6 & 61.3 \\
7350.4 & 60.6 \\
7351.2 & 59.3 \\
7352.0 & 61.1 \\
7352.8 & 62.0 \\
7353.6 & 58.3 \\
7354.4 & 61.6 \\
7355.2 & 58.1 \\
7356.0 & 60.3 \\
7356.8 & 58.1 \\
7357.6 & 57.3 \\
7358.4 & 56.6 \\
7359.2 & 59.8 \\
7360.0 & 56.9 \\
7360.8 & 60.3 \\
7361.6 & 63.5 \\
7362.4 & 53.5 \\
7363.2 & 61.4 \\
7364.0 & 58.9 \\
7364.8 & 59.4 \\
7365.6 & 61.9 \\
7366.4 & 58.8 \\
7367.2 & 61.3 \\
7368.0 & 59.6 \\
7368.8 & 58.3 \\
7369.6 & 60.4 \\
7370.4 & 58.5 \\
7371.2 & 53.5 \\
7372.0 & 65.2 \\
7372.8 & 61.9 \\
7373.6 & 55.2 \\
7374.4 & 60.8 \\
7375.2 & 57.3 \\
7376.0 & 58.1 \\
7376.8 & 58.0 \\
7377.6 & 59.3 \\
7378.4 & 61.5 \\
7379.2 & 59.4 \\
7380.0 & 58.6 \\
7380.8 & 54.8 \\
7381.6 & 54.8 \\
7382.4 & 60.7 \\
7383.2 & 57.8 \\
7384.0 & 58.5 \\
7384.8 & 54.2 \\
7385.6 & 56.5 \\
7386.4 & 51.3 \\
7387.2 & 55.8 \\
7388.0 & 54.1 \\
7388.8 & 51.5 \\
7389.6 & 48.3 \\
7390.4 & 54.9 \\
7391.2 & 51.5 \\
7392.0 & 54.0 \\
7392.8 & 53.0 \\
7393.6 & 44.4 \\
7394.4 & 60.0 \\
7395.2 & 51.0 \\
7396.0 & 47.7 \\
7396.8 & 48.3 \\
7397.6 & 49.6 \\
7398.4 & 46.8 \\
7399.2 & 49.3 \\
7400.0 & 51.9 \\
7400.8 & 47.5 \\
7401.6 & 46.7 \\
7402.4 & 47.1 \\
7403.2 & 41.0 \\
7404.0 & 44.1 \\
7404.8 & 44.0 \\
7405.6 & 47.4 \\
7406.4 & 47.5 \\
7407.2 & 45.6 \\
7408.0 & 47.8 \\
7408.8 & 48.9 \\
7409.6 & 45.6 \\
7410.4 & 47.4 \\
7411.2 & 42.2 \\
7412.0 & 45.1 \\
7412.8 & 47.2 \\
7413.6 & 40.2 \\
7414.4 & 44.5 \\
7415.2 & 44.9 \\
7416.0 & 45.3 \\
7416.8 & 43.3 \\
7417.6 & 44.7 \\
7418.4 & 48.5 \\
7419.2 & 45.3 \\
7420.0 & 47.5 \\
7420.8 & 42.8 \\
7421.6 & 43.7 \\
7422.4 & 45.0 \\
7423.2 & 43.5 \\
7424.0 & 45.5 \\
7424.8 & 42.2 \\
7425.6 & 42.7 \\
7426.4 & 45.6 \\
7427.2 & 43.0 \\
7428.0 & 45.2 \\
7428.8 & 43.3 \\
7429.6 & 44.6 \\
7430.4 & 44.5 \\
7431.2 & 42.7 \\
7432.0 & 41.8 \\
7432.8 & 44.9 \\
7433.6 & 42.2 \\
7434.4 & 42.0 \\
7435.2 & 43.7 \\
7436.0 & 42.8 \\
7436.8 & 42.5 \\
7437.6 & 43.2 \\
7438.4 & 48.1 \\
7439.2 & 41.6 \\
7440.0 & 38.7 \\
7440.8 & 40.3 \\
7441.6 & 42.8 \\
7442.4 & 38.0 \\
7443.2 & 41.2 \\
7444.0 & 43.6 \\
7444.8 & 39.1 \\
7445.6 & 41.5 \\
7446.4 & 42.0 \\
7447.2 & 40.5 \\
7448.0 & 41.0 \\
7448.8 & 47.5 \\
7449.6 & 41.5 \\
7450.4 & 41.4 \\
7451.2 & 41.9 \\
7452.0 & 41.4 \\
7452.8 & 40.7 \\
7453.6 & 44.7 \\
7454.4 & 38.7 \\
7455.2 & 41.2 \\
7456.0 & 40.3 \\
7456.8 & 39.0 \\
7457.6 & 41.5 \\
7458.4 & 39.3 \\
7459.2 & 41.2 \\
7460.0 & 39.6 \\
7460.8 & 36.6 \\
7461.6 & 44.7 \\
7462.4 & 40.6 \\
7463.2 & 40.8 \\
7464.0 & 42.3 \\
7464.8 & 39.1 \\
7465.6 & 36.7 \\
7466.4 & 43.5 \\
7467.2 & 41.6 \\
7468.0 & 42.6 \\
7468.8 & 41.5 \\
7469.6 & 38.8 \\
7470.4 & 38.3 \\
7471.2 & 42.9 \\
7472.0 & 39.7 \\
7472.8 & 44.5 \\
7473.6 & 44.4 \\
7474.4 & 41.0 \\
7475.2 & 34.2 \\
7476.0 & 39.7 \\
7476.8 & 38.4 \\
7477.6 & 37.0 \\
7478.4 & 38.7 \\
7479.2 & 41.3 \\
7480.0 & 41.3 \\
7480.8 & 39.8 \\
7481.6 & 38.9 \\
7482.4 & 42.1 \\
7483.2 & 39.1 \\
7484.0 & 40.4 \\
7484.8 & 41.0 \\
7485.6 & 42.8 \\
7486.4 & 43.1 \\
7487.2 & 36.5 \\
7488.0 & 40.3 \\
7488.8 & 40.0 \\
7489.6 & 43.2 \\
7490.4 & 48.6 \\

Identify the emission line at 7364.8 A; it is Mg II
